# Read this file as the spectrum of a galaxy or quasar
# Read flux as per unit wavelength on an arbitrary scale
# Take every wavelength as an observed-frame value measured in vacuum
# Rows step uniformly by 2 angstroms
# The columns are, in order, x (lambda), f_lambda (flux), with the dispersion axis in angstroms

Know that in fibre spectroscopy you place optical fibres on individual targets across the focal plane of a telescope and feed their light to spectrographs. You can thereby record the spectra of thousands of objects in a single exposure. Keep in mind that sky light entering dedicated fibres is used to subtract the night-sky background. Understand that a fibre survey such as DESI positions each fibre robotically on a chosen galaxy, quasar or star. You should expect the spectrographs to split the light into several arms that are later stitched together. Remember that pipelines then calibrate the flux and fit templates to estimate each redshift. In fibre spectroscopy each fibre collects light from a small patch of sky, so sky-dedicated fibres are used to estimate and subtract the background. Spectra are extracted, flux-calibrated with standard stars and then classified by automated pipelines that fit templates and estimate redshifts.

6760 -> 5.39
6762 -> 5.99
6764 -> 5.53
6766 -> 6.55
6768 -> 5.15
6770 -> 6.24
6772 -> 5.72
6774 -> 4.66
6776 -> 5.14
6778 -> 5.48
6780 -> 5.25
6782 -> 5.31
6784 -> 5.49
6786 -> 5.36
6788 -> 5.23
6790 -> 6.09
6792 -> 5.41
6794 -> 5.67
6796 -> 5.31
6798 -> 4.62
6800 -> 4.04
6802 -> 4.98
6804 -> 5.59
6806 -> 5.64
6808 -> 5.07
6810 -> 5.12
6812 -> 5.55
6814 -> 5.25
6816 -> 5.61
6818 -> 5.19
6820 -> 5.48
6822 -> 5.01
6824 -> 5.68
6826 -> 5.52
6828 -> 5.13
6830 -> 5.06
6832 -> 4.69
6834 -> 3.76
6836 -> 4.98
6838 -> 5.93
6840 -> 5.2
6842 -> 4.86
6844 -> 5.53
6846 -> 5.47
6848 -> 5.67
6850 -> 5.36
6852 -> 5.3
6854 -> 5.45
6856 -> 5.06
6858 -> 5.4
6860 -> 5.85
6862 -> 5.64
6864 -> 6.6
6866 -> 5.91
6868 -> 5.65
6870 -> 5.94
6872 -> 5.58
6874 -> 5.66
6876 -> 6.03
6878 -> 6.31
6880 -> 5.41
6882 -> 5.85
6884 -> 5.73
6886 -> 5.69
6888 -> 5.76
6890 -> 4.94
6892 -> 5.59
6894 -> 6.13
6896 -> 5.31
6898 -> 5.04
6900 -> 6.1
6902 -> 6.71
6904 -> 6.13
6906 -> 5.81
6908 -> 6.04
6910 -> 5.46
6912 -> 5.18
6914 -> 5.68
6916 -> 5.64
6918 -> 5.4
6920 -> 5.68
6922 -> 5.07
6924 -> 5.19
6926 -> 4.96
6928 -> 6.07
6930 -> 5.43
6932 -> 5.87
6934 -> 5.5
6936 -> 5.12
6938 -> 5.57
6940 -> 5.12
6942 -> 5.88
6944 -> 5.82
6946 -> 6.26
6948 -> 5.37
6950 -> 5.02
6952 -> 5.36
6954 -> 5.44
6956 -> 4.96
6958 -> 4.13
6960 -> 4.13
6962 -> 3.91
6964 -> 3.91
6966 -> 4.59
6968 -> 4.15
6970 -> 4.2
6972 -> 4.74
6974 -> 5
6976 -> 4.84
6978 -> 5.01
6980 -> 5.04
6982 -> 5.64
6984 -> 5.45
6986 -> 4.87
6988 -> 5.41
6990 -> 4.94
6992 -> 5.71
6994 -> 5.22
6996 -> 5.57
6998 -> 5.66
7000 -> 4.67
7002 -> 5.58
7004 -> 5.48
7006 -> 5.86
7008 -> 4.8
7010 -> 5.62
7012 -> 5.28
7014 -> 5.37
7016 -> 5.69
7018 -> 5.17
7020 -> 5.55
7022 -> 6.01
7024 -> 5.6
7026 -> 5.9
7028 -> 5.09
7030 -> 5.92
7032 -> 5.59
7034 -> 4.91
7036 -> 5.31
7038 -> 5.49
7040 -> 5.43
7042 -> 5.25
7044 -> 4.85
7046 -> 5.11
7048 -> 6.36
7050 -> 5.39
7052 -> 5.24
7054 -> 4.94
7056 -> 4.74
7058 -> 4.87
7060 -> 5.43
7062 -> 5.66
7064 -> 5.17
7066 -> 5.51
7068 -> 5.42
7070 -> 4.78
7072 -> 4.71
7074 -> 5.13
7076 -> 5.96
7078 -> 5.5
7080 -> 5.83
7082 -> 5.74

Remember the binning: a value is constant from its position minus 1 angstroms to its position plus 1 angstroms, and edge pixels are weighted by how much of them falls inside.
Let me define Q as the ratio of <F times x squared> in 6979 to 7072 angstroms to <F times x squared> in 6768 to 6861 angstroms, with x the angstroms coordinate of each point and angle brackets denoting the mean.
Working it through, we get 1.1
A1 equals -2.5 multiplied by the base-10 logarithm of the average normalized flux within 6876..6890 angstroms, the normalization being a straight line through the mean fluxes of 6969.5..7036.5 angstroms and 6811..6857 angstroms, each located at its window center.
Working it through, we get -0.09 mag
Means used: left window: 5.25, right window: 5.32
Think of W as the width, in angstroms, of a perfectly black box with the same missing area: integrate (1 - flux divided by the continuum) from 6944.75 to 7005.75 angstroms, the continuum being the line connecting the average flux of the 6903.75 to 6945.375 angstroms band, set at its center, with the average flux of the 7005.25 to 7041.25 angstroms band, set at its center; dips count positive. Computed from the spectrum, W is 5.4 angstroms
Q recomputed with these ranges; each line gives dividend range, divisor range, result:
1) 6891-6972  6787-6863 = 1.04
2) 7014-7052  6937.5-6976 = 1.14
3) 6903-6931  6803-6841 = 1.09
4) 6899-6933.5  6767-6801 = 1.11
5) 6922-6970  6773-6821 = 1.01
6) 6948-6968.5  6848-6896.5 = 0.83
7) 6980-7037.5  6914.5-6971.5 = 1.08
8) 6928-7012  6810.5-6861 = 1.02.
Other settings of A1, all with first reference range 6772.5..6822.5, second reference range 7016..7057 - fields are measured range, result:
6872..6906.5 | -0.09 mag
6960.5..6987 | 0.14 mag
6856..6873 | -0.09 mag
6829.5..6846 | 0.06 mag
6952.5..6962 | 0.16 mag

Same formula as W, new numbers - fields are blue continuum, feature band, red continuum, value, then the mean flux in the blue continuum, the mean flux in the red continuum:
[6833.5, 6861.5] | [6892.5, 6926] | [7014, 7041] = -1.6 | 5.31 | 5.51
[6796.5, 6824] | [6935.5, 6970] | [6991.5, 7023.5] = 2.7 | 5.19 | 5.45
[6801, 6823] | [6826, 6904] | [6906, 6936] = -1.9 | 5.32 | 5.51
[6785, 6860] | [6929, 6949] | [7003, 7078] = -1.0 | 5.26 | 5.37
